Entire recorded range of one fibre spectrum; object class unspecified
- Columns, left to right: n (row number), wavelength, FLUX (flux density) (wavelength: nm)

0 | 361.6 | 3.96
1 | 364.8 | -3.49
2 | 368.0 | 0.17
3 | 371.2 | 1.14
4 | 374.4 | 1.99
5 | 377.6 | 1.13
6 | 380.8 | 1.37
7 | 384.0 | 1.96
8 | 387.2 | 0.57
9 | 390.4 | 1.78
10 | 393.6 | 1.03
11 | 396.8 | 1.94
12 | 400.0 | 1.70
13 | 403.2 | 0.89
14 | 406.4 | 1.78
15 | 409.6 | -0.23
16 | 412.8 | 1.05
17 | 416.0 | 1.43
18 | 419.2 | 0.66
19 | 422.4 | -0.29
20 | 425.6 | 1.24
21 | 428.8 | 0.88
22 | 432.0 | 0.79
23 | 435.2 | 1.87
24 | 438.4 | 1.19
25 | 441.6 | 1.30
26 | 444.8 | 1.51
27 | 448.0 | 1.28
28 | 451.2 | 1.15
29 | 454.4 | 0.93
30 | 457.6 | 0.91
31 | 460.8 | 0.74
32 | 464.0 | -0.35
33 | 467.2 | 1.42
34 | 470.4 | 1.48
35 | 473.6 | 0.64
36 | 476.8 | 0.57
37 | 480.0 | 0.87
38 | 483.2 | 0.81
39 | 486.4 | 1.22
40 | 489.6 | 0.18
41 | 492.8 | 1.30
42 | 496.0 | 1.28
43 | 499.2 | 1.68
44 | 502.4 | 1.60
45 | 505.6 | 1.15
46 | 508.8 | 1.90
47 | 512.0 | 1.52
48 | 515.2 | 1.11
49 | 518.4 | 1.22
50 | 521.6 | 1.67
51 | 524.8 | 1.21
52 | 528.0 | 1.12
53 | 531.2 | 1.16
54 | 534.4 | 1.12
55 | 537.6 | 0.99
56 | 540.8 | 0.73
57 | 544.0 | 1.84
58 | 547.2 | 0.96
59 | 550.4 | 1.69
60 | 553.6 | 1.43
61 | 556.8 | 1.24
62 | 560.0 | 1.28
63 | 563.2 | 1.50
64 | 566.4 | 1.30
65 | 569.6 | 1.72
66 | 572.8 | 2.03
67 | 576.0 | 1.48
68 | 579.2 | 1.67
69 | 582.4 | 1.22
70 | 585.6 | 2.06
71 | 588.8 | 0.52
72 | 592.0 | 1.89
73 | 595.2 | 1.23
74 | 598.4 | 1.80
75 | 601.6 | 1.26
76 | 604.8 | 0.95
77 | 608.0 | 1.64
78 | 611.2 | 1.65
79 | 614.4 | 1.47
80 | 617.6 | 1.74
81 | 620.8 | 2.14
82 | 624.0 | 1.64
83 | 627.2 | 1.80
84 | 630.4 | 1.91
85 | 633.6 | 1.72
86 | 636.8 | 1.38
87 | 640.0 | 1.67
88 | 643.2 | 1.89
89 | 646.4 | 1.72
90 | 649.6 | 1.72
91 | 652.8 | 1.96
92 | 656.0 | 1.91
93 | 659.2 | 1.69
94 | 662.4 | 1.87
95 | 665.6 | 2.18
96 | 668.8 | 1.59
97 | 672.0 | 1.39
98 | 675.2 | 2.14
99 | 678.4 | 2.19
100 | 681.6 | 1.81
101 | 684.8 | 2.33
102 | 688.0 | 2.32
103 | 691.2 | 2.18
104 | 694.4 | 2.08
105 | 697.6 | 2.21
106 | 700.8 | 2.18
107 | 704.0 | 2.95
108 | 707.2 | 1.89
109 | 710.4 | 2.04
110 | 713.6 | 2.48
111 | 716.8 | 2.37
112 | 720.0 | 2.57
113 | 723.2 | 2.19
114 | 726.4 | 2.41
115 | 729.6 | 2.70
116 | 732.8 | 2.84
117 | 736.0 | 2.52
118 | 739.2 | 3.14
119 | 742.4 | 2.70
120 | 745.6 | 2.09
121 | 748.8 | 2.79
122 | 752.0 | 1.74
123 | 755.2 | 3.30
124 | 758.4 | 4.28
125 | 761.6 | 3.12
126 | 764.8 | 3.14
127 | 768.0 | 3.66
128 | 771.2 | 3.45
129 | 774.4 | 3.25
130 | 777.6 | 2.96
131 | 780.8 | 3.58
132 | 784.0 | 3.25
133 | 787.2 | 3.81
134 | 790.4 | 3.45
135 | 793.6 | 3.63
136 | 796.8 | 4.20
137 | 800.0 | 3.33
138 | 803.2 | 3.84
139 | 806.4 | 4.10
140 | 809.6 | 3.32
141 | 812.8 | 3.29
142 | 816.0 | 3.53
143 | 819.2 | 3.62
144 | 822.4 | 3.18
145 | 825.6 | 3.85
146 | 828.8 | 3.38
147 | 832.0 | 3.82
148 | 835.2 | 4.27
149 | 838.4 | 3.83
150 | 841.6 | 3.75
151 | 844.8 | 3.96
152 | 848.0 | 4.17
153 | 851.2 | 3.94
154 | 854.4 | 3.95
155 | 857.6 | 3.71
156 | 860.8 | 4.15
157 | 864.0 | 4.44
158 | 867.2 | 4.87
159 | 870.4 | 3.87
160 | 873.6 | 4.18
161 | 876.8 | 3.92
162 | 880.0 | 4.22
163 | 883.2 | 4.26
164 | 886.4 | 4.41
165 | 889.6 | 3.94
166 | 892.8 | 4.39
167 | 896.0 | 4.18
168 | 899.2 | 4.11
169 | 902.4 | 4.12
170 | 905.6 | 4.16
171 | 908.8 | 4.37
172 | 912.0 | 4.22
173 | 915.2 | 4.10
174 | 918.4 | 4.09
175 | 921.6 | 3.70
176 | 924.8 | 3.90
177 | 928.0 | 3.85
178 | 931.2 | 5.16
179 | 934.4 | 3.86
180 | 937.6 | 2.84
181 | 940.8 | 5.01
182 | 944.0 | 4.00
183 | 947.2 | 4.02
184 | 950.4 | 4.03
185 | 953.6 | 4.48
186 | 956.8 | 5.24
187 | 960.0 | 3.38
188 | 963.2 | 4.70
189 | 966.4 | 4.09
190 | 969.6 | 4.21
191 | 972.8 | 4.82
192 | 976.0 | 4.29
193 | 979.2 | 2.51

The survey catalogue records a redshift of 0.892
